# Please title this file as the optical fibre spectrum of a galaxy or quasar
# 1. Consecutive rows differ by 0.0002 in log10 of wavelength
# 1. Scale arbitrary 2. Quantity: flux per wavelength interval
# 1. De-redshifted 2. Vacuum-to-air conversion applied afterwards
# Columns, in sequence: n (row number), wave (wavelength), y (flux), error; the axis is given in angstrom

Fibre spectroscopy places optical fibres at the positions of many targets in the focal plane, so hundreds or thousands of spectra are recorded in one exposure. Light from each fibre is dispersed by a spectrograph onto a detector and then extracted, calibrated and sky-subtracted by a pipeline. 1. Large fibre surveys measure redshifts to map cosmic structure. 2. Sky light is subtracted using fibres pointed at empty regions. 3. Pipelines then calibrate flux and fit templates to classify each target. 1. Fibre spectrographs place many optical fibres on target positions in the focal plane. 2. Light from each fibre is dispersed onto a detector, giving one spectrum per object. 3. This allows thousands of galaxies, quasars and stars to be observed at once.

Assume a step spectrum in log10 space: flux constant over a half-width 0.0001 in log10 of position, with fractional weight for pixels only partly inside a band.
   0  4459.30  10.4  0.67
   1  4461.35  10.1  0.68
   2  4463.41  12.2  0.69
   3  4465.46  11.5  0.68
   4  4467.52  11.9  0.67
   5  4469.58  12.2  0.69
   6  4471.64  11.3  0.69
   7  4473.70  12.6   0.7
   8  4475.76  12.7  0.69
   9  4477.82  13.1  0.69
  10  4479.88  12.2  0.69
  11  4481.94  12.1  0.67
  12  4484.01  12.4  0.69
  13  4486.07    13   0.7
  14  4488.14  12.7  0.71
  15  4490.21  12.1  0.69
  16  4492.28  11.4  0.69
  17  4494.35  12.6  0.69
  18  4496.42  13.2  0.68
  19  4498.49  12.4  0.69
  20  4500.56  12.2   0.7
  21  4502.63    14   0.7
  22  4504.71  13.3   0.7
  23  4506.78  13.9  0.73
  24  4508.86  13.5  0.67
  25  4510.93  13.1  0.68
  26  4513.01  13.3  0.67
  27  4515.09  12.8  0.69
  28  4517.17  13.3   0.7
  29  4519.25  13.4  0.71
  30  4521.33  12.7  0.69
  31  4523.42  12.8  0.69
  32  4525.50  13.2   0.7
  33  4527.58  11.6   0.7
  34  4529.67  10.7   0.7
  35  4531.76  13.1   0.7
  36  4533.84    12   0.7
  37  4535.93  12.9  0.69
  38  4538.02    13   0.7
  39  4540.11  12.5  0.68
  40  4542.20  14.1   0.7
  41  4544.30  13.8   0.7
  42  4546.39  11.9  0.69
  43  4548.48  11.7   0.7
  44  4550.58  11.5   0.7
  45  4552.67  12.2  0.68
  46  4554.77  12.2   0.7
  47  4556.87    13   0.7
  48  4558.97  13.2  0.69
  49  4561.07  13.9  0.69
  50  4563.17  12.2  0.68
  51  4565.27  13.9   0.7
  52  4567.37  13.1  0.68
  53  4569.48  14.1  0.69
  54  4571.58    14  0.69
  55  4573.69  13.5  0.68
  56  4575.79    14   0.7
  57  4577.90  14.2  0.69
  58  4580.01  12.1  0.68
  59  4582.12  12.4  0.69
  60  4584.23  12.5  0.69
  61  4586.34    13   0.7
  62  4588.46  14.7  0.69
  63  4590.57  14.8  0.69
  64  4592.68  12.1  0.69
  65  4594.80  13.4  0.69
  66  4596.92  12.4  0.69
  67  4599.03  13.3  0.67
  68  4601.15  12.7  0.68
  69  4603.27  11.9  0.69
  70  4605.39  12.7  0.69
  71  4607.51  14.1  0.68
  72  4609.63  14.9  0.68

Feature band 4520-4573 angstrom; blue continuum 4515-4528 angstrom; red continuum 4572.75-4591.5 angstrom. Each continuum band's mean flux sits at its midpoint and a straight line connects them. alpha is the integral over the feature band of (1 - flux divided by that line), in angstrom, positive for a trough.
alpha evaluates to 1.4 angstrom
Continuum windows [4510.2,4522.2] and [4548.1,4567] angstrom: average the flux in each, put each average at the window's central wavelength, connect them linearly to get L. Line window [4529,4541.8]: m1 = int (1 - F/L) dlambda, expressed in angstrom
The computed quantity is 0.4 angstrom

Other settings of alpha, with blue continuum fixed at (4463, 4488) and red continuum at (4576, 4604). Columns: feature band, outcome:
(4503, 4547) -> -1.0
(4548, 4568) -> 0.2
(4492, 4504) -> -0.3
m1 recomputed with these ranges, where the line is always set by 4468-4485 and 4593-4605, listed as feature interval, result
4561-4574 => -0.9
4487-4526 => -1.7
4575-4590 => -0.8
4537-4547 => -0.5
